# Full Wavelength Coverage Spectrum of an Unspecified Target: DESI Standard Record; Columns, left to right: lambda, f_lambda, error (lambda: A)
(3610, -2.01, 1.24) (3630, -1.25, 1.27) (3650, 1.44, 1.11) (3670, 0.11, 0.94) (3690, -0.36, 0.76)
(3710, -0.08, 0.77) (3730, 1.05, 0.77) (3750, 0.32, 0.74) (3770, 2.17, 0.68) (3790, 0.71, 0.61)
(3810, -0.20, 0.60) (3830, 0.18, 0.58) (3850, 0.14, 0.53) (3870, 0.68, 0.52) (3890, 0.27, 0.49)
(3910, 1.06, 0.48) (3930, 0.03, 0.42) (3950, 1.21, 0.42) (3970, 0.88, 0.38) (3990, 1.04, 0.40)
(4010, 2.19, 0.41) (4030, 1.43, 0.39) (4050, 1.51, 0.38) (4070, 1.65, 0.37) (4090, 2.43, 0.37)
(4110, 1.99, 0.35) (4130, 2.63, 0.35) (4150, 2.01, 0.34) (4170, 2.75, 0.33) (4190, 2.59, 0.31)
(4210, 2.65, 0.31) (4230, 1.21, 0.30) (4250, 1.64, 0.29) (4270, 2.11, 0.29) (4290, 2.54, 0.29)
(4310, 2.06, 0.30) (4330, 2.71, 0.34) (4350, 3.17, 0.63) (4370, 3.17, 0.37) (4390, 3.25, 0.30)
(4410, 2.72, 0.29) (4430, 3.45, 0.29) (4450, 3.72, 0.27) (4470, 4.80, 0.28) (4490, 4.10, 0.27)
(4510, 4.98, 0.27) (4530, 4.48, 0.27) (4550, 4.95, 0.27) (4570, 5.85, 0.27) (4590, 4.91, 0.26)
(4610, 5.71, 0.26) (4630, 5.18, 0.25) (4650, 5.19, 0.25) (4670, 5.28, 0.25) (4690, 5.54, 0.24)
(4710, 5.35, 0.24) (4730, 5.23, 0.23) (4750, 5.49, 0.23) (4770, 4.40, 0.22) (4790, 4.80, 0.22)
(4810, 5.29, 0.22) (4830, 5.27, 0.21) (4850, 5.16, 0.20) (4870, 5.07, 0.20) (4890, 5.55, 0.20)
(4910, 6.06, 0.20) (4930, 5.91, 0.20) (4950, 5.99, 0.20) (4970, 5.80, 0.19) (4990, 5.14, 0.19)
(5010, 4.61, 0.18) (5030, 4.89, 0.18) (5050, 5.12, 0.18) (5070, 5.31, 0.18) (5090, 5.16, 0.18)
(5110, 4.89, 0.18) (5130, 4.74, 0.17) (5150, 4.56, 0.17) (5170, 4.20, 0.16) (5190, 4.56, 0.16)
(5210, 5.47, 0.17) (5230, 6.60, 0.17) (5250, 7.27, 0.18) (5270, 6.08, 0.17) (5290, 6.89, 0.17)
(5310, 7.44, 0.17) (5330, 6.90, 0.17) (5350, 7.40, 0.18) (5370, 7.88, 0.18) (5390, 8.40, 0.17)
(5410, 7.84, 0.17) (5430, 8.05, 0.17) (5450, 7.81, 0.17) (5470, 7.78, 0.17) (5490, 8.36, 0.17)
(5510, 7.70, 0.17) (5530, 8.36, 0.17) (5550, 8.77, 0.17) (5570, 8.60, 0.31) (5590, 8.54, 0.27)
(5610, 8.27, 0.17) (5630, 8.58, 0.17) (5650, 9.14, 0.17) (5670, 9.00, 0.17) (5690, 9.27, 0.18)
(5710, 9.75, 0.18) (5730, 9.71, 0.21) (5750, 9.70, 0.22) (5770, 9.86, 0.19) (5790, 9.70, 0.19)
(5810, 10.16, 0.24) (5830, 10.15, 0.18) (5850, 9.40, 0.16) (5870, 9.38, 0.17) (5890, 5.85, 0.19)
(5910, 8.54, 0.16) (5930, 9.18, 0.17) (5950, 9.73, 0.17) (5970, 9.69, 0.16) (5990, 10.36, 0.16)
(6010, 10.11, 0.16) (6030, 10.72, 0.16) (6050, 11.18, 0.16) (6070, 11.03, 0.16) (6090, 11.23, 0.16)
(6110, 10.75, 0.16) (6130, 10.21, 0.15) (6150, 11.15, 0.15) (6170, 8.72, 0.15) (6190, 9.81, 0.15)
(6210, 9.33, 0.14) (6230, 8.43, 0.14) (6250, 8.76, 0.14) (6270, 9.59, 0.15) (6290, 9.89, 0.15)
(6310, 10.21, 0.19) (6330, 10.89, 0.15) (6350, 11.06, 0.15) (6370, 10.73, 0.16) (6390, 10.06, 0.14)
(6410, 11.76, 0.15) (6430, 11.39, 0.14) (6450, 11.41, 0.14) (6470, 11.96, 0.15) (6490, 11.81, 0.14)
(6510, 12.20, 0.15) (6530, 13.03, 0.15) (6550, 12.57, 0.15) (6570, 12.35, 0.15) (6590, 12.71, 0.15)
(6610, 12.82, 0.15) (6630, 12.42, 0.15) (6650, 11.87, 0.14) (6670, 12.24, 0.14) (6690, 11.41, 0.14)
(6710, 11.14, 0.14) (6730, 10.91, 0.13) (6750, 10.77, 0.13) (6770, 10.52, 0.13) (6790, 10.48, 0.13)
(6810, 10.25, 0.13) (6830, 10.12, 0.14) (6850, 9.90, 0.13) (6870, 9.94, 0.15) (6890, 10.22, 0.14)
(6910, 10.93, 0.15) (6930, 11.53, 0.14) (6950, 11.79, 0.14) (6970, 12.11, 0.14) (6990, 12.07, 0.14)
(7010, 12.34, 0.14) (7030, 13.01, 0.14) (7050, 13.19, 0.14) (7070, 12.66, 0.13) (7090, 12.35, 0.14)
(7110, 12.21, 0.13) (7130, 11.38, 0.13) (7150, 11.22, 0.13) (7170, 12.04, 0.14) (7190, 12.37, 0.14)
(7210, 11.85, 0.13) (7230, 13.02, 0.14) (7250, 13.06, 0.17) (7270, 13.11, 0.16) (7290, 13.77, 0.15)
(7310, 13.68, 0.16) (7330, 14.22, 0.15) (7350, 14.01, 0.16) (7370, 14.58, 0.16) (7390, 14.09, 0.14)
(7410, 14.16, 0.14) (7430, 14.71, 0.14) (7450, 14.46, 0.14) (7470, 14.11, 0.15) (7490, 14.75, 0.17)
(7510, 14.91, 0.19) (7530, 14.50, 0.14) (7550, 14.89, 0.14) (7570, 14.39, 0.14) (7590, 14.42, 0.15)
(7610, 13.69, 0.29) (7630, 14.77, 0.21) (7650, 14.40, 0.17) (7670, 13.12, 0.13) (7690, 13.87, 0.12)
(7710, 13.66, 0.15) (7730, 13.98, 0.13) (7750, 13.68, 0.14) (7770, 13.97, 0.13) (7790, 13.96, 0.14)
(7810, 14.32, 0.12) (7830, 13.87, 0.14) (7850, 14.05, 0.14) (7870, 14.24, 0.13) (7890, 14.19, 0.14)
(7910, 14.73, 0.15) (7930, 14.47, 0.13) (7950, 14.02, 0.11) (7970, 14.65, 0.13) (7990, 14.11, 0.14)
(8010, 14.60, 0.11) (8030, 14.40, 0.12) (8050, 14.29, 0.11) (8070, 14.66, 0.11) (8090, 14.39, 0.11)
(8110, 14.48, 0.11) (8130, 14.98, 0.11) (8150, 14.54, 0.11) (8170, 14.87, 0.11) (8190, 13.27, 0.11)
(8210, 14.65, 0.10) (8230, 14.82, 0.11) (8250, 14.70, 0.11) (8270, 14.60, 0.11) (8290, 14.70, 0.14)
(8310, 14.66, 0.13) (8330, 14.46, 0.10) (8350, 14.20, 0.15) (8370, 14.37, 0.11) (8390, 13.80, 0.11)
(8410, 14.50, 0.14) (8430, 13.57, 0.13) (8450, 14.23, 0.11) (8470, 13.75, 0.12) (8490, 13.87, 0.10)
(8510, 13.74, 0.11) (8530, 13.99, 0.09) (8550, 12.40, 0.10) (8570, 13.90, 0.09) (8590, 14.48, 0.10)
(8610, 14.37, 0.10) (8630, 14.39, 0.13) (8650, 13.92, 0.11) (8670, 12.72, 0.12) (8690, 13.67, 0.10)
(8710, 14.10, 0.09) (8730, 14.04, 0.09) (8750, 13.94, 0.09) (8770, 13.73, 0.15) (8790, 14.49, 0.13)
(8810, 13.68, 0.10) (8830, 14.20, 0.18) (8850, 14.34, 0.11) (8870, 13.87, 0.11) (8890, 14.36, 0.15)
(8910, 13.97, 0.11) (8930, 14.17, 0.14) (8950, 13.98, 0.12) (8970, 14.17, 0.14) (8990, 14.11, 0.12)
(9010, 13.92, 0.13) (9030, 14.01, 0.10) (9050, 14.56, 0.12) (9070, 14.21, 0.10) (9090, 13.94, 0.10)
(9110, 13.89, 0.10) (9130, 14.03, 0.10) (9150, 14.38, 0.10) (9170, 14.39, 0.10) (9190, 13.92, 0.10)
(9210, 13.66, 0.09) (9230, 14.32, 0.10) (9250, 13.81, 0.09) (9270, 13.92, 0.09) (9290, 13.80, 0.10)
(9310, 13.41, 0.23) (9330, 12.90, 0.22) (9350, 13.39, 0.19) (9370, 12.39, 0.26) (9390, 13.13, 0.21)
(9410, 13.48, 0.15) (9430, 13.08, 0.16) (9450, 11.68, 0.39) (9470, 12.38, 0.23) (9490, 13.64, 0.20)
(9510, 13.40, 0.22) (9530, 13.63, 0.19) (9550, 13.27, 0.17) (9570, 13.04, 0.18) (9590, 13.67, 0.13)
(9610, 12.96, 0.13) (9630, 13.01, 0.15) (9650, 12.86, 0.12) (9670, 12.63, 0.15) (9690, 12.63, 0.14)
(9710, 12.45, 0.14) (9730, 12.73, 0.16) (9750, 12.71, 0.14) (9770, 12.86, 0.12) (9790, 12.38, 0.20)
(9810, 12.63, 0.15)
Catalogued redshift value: 0.00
